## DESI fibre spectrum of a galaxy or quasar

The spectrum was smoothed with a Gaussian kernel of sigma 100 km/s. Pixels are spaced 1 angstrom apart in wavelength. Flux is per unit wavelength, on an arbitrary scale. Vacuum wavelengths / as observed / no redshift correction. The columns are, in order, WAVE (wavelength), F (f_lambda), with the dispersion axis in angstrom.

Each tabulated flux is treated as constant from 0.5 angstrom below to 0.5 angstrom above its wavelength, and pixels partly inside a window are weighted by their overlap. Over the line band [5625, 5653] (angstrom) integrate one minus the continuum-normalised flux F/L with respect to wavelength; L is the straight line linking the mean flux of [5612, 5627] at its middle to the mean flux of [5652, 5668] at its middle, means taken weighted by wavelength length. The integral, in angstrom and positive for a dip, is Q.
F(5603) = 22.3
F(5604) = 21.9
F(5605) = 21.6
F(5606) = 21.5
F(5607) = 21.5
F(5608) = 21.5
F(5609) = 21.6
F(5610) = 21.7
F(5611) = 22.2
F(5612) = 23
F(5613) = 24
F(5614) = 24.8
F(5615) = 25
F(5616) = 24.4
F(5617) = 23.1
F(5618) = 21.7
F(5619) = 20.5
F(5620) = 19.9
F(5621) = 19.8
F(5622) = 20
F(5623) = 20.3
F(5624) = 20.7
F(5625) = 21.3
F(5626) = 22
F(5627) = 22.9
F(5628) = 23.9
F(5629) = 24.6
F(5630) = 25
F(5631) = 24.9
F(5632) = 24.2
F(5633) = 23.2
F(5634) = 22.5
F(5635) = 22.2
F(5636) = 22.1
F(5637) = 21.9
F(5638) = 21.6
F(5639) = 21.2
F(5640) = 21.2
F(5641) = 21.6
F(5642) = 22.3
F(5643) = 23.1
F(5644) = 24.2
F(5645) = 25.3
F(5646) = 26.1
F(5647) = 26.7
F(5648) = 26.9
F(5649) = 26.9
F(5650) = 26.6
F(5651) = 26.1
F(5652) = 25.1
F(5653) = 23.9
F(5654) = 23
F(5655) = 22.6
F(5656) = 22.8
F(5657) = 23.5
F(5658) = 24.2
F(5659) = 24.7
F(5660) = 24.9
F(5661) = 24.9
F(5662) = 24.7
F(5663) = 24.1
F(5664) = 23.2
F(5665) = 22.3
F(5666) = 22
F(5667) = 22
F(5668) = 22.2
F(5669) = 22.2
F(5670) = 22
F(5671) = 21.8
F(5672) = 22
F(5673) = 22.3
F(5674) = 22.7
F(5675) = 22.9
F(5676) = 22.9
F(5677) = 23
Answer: -1.30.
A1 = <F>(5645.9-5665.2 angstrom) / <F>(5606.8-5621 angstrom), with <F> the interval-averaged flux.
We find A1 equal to 1.1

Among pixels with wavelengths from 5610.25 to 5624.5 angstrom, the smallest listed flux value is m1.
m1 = 19.8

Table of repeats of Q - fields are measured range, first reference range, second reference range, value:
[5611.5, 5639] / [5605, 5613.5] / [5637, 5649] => 0.37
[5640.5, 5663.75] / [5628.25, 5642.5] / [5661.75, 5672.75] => -1.92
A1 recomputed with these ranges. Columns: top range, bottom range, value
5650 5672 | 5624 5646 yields 1.02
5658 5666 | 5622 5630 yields 1.08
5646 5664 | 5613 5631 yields 1.10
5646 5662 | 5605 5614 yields 1.12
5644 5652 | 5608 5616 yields 1.13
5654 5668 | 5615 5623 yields 1.09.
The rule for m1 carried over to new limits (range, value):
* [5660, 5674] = 21.8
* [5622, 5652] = 20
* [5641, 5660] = 21.6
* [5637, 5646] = 21.2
